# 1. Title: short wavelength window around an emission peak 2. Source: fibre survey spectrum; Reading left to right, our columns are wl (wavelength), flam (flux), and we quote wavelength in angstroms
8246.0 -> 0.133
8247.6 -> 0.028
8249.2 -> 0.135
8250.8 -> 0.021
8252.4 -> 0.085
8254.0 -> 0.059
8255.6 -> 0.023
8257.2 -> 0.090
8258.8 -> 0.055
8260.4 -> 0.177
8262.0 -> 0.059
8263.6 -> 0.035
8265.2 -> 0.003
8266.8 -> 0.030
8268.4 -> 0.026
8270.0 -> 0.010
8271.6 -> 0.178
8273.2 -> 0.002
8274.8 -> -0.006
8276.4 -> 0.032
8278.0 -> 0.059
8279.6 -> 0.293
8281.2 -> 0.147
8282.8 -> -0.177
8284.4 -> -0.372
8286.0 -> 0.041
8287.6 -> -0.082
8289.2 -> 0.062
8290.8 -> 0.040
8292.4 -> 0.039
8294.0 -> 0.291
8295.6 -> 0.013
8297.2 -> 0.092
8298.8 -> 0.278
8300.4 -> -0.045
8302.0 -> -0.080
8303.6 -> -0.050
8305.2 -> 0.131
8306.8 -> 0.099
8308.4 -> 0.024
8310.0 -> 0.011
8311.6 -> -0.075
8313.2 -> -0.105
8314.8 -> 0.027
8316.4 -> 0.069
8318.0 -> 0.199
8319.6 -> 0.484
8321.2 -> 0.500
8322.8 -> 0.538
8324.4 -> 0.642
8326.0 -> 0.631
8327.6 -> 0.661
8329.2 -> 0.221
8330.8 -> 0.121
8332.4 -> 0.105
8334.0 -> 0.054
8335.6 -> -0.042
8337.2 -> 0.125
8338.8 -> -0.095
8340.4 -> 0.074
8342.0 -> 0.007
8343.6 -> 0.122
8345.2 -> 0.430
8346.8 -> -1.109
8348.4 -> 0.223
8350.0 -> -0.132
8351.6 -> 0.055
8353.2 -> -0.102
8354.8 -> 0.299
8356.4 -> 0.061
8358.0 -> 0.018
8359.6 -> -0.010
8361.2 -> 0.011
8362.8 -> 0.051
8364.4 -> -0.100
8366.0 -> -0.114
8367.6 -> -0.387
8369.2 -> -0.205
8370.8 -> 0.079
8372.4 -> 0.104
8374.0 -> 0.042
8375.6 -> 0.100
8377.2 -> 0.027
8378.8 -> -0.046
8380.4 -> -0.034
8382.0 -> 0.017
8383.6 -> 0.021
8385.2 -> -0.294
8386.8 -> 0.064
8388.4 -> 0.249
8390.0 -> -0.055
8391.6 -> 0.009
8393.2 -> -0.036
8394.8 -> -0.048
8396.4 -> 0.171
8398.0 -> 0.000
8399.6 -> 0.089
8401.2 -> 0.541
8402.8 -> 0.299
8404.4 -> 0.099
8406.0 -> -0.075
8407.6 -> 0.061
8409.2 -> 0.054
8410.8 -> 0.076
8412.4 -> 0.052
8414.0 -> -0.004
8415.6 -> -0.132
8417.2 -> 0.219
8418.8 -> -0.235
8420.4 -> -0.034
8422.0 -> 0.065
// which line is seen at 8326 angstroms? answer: [O II]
